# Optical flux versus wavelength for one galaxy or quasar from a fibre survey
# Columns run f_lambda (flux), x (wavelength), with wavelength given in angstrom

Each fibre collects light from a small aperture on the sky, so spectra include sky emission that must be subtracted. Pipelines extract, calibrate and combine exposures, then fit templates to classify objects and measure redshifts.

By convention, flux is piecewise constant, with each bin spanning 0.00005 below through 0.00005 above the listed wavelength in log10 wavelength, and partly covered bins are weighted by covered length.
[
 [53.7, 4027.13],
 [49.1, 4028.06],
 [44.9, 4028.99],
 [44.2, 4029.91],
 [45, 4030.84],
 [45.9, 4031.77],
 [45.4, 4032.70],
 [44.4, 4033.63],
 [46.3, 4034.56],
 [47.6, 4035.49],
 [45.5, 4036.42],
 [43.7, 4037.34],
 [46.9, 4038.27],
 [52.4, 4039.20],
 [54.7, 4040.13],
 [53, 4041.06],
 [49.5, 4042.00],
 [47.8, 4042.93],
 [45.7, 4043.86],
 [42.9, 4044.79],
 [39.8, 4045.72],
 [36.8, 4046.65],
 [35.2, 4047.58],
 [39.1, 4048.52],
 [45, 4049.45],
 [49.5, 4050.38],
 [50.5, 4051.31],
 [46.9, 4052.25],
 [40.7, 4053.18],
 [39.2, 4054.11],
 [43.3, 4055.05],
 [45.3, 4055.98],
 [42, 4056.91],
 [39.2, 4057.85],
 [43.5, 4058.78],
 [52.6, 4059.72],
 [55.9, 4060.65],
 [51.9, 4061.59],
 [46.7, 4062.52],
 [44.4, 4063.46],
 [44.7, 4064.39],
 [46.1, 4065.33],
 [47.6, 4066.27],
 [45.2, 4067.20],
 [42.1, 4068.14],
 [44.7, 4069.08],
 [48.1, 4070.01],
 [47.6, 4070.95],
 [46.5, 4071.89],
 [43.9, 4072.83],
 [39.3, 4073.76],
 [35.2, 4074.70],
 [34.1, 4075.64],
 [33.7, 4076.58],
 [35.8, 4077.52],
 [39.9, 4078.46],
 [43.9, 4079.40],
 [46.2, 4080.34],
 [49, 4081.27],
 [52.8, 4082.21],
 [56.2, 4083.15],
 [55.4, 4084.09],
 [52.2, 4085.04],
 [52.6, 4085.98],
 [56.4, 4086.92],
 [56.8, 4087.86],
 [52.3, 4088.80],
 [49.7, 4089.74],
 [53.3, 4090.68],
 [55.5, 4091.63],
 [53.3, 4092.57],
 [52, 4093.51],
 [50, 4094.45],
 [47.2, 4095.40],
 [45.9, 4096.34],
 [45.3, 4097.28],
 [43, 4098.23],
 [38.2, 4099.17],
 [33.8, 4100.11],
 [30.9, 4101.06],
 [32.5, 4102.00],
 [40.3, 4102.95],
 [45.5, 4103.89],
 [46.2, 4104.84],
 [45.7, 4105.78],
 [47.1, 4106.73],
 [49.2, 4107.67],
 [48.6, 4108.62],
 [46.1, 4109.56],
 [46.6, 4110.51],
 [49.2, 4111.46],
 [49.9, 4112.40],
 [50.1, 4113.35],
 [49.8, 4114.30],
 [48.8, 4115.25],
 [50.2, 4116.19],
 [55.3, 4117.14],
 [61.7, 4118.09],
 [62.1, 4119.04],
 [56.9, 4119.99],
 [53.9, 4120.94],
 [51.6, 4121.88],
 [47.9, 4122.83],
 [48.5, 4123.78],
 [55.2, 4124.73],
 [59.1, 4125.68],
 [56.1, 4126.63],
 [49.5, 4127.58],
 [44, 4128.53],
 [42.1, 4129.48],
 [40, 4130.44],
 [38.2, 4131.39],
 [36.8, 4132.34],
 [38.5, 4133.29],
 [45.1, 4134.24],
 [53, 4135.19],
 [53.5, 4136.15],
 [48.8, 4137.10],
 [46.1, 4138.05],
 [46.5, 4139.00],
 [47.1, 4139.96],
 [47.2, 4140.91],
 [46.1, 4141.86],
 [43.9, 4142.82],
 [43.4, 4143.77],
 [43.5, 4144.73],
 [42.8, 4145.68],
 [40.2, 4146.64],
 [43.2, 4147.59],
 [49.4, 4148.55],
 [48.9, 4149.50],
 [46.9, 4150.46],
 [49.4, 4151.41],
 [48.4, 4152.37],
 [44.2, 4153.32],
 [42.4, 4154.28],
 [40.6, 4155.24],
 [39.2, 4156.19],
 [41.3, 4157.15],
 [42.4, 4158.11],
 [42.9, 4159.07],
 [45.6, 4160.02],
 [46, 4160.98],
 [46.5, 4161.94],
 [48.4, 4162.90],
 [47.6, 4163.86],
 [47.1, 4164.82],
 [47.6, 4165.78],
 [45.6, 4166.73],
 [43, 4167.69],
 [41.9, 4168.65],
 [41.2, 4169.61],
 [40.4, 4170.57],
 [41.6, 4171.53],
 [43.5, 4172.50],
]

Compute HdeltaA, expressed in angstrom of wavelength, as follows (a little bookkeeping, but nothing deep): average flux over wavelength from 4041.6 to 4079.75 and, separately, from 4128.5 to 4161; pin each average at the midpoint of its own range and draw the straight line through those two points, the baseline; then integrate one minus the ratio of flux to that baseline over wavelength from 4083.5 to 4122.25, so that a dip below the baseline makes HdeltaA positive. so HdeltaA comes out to -4.4 angstrom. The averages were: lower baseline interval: 43.7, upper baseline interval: 44.5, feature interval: 49.1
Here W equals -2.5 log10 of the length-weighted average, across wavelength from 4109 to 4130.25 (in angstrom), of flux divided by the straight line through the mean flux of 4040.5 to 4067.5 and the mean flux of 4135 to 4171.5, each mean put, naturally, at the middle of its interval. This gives -0.14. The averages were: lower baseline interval 45.2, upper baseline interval 45.2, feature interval 51.4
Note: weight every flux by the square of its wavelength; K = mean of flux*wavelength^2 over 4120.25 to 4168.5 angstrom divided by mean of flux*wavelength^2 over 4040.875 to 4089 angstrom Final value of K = 1.1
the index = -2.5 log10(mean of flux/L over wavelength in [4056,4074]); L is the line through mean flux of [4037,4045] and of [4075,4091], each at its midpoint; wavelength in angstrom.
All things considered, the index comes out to 0.055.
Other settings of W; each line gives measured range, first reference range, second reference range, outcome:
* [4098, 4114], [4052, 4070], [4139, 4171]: 0.03 mag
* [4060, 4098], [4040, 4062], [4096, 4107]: -0.11 mag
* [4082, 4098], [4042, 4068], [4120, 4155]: -0.14 mag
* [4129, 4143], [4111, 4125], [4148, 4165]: 0.10 mag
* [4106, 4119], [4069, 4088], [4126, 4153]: -0.10 mag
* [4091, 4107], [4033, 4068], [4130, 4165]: 0.02 mag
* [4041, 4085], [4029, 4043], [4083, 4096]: 0.12 mag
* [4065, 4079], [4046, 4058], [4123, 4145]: 0.04 mag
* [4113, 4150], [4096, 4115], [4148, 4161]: -0.09 mag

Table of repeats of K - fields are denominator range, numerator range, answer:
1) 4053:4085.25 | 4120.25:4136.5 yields 1.10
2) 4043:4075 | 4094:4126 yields 1.11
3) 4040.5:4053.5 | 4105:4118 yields 1.14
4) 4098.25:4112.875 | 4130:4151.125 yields 1.06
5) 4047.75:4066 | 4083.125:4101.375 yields 1.10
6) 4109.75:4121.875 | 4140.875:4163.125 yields 0.86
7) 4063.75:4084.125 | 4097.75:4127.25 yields 1.12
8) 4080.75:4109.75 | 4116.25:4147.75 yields 1.02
